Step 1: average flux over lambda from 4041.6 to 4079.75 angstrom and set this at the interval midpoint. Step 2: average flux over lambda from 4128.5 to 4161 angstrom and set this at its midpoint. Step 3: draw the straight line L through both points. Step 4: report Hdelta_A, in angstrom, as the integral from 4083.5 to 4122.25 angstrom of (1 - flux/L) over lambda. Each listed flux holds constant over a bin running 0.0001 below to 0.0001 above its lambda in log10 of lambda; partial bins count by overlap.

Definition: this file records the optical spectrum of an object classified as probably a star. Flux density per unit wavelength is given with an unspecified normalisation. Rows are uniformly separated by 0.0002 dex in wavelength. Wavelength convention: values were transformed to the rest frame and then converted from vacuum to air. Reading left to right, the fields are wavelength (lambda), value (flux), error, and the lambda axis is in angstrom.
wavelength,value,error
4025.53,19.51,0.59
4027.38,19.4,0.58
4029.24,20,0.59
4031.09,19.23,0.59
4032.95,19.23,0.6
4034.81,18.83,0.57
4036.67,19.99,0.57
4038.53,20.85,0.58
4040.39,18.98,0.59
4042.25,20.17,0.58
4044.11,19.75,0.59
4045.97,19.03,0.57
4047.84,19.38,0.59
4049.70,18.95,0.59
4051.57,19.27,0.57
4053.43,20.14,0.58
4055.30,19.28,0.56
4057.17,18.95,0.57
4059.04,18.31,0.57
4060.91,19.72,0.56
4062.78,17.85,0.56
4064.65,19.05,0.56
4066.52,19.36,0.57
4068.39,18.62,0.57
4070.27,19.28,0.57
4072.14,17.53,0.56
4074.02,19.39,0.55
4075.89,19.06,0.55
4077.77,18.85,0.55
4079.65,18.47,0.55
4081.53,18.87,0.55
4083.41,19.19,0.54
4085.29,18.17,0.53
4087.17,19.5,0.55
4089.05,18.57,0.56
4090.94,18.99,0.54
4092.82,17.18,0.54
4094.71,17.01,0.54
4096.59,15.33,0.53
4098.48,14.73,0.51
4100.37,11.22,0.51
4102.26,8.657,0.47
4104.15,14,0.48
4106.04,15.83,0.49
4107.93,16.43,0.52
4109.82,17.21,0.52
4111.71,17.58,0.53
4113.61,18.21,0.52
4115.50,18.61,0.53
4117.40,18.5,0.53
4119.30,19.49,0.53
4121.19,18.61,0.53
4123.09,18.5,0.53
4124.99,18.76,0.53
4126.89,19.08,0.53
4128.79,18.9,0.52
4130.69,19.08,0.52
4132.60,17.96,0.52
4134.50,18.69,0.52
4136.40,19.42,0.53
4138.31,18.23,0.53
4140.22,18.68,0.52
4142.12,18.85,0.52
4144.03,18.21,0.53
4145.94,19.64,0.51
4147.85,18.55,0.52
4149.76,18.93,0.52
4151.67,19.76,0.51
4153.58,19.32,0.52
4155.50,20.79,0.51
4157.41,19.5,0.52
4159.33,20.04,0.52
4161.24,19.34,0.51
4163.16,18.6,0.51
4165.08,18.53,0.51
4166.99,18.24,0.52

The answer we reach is 4.7 angstrom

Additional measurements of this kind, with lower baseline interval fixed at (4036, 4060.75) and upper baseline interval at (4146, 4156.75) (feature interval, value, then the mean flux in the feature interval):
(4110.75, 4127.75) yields 0.78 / 18.6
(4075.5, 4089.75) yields 0.47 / 18.8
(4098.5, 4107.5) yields 3.04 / 12.9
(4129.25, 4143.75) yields 0.60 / 18.7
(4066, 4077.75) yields 0.37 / 18.9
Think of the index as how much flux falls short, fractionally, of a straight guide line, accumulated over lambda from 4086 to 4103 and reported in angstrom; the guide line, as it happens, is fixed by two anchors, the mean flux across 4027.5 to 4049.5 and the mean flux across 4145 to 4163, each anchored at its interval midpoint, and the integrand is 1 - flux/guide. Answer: 3.2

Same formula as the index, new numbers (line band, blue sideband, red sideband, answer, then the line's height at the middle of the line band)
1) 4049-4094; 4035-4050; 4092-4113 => -3.81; 17.4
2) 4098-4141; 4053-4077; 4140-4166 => 4.16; 19.1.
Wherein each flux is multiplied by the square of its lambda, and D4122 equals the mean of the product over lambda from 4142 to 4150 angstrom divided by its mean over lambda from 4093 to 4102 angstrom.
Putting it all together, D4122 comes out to 1.3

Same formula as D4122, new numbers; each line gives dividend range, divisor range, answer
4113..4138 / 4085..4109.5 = 1.20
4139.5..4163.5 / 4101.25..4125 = 1.16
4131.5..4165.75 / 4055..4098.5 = 1.07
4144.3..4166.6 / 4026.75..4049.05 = 1.05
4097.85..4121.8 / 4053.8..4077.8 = 0.87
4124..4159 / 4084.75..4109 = 1.23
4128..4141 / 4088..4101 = 1.17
